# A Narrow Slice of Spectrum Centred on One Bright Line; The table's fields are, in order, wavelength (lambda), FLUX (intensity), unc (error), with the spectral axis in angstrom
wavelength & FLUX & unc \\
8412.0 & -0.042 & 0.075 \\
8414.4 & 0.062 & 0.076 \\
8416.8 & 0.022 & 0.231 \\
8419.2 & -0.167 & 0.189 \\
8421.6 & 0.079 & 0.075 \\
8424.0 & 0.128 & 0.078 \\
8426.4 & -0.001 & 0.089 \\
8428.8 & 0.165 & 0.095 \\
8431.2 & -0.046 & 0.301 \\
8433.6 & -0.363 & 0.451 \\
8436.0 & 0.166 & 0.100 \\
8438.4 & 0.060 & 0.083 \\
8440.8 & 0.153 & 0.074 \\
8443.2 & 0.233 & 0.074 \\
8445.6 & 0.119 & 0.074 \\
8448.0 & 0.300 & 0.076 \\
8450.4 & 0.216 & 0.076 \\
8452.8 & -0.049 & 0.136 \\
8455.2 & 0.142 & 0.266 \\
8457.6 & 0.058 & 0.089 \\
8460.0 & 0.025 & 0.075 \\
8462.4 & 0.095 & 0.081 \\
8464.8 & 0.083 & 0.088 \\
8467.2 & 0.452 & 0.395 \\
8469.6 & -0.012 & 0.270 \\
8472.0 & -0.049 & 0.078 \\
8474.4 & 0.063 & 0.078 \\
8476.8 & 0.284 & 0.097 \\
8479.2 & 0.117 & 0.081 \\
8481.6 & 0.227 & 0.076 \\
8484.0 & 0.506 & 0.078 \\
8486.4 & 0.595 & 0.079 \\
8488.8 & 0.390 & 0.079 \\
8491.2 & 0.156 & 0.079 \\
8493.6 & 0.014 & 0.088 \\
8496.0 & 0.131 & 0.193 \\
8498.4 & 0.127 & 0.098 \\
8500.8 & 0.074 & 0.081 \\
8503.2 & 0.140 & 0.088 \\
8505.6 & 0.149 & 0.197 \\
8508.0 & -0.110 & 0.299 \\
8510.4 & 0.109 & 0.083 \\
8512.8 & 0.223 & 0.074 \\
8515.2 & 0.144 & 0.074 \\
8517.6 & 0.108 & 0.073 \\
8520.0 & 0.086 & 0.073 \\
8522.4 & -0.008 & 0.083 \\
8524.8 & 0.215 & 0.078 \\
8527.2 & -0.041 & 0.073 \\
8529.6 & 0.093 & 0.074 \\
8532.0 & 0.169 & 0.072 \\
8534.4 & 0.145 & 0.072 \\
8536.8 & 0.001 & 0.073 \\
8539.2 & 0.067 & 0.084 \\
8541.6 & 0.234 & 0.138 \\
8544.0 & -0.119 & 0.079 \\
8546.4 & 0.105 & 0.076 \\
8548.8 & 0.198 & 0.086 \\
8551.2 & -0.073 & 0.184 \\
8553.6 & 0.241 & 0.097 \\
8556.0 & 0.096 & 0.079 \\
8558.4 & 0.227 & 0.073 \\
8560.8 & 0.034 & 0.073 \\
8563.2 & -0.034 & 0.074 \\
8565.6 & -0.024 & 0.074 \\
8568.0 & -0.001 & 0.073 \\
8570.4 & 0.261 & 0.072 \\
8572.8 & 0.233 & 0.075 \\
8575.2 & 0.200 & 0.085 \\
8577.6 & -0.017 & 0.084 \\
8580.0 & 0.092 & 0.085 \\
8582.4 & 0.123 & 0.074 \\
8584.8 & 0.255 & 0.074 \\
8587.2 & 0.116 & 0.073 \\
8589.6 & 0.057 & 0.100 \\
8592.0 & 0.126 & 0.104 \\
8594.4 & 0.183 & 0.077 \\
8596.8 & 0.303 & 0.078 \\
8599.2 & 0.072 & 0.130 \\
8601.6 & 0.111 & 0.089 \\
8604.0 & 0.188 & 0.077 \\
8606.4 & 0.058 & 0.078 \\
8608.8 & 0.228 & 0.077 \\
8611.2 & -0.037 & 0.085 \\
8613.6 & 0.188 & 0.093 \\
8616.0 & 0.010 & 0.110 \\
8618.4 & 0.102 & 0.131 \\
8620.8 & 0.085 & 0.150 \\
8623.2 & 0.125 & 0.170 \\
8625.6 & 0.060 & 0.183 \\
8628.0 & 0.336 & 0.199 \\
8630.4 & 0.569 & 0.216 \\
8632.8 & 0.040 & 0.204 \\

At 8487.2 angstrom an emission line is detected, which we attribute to H-gamma 4340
